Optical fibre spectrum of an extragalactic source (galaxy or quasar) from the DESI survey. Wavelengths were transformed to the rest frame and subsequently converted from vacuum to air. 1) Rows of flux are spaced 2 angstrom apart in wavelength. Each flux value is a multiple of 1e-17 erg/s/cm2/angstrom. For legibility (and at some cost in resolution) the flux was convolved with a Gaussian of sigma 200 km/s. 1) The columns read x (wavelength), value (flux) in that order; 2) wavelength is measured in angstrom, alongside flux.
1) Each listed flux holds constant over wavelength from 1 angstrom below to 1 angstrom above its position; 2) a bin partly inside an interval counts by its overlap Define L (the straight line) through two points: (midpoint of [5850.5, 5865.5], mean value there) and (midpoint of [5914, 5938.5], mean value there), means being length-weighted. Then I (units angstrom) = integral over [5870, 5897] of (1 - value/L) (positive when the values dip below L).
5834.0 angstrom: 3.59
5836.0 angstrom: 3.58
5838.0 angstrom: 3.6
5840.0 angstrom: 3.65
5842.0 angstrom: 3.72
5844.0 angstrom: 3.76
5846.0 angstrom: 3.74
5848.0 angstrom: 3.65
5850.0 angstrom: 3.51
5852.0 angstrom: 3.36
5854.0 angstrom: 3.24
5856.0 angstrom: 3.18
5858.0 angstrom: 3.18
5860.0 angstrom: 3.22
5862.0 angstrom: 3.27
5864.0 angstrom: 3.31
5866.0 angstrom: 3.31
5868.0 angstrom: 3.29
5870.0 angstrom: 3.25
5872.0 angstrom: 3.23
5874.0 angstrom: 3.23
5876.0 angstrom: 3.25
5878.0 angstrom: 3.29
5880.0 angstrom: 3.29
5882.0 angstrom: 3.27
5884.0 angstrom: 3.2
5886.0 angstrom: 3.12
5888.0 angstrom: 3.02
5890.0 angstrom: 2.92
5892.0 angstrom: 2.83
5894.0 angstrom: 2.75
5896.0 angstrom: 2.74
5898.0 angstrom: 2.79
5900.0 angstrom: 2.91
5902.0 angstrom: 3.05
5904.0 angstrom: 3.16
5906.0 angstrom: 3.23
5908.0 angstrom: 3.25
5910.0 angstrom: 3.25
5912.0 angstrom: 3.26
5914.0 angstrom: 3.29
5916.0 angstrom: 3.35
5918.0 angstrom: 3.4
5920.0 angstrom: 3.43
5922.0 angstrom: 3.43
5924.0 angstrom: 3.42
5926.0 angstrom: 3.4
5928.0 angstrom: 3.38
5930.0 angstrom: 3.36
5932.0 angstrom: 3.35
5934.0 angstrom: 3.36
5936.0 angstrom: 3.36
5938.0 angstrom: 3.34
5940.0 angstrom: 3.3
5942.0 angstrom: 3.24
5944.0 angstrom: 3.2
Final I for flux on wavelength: 1.7 angstrom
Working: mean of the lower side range 3.26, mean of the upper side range 3.38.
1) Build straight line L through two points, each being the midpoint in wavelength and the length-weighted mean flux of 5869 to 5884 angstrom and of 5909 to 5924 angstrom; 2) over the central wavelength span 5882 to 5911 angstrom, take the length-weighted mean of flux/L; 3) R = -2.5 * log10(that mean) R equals 0.10 mag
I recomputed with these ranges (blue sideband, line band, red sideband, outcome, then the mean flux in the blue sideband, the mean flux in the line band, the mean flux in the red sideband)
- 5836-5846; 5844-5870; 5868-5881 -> 0.8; 3.68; 3.37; 3.26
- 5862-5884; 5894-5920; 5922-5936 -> 1.6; 3.27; 3.14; 3.38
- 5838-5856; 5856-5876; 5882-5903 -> 0.3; 3.56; 3.25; 2.95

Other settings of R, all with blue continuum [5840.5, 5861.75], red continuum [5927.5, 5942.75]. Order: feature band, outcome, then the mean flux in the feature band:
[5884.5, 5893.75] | 0.15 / 2.97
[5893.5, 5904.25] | 0.17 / 2.89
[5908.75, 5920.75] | 0.01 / 3.33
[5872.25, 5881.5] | 0.05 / 3.26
